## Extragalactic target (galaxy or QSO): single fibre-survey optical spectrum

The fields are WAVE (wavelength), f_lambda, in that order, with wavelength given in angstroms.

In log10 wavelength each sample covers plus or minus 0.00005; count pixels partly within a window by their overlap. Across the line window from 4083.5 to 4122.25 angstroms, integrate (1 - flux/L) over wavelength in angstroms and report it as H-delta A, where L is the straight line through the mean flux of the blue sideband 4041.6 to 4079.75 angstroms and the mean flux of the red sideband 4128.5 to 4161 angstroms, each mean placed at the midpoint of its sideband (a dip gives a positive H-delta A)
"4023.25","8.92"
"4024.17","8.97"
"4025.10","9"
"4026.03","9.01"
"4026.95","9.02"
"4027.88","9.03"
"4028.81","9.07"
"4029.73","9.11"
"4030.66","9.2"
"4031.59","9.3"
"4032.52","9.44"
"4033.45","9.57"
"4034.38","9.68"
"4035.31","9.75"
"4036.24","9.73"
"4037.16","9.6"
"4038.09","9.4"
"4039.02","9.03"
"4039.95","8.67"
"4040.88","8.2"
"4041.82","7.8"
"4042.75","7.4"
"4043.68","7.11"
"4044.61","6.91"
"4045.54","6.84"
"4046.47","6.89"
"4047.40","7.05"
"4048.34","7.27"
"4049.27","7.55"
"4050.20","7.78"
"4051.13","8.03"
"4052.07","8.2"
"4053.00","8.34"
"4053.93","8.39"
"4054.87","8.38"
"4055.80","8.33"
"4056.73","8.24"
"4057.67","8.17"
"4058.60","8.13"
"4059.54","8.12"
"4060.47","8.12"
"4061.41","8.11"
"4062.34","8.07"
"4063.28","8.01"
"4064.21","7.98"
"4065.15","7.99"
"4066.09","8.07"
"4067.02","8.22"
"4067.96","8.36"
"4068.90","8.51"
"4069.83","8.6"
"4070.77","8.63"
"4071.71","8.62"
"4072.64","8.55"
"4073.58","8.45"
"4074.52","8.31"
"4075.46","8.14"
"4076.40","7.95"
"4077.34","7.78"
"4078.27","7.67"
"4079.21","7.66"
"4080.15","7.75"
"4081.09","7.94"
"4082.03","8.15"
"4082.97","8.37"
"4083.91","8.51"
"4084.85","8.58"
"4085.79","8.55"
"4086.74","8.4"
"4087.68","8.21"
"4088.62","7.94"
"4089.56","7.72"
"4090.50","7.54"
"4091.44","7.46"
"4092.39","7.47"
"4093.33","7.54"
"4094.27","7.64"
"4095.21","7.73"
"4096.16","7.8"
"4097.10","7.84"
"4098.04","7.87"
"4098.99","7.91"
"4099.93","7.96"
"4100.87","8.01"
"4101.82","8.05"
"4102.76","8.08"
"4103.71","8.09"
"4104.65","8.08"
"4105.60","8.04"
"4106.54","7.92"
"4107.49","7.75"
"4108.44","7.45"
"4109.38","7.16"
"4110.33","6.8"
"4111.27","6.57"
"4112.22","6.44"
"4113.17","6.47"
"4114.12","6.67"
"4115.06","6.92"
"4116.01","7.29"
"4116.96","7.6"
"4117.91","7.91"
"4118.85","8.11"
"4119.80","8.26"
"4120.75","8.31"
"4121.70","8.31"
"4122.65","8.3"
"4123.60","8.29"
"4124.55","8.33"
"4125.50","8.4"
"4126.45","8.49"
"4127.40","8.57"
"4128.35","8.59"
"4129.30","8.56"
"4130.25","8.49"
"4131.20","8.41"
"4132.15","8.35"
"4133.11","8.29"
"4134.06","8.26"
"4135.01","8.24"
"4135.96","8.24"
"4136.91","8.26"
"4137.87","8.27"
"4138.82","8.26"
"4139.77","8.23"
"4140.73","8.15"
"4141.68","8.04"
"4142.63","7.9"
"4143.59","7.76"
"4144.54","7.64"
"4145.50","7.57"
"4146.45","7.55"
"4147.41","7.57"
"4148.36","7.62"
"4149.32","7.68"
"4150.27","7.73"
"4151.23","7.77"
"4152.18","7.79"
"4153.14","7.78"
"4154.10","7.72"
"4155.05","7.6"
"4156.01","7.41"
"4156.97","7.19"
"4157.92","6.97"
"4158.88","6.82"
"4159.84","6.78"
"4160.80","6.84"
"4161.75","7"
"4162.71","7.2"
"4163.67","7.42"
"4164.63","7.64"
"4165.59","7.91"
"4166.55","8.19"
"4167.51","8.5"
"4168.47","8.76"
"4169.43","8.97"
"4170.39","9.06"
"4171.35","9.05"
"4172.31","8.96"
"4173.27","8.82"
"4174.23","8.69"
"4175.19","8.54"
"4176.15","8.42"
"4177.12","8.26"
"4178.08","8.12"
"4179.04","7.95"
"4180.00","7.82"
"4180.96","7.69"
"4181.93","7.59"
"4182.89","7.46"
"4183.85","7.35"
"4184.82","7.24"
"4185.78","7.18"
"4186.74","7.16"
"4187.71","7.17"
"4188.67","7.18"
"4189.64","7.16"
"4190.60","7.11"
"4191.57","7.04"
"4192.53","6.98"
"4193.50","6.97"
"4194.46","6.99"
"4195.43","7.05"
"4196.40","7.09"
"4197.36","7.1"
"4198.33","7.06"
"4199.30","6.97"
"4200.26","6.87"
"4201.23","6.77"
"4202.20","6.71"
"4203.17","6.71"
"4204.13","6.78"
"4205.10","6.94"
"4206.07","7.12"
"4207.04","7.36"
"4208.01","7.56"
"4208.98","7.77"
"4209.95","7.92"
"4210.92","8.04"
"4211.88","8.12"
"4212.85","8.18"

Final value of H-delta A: 0.8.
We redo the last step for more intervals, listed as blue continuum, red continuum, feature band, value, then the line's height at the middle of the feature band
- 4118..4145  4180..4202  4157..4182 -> -1.5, 7.55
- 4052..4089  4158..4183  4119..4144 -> -0.6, 8.09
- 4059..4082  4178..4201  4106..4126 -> 0.5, 7.8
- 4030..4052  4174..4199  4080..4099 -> 0.2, 8.06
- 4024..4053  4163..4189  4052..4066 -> 0.4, 8.43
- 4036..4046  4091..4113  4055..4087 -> -1.2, 7.92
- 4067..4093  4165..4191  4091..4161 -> 2.5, 8.08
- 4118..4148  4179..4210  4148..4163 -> 0.9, 7.82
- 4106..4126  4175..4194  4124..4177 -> -3.4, 7.55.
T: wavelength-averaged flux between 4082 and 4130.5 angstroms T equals 7.87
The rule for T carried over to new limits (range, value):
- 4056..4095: 8.1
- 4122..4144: 8.29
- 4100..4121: 7.54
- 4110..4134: 7.88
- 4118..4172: 7.99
